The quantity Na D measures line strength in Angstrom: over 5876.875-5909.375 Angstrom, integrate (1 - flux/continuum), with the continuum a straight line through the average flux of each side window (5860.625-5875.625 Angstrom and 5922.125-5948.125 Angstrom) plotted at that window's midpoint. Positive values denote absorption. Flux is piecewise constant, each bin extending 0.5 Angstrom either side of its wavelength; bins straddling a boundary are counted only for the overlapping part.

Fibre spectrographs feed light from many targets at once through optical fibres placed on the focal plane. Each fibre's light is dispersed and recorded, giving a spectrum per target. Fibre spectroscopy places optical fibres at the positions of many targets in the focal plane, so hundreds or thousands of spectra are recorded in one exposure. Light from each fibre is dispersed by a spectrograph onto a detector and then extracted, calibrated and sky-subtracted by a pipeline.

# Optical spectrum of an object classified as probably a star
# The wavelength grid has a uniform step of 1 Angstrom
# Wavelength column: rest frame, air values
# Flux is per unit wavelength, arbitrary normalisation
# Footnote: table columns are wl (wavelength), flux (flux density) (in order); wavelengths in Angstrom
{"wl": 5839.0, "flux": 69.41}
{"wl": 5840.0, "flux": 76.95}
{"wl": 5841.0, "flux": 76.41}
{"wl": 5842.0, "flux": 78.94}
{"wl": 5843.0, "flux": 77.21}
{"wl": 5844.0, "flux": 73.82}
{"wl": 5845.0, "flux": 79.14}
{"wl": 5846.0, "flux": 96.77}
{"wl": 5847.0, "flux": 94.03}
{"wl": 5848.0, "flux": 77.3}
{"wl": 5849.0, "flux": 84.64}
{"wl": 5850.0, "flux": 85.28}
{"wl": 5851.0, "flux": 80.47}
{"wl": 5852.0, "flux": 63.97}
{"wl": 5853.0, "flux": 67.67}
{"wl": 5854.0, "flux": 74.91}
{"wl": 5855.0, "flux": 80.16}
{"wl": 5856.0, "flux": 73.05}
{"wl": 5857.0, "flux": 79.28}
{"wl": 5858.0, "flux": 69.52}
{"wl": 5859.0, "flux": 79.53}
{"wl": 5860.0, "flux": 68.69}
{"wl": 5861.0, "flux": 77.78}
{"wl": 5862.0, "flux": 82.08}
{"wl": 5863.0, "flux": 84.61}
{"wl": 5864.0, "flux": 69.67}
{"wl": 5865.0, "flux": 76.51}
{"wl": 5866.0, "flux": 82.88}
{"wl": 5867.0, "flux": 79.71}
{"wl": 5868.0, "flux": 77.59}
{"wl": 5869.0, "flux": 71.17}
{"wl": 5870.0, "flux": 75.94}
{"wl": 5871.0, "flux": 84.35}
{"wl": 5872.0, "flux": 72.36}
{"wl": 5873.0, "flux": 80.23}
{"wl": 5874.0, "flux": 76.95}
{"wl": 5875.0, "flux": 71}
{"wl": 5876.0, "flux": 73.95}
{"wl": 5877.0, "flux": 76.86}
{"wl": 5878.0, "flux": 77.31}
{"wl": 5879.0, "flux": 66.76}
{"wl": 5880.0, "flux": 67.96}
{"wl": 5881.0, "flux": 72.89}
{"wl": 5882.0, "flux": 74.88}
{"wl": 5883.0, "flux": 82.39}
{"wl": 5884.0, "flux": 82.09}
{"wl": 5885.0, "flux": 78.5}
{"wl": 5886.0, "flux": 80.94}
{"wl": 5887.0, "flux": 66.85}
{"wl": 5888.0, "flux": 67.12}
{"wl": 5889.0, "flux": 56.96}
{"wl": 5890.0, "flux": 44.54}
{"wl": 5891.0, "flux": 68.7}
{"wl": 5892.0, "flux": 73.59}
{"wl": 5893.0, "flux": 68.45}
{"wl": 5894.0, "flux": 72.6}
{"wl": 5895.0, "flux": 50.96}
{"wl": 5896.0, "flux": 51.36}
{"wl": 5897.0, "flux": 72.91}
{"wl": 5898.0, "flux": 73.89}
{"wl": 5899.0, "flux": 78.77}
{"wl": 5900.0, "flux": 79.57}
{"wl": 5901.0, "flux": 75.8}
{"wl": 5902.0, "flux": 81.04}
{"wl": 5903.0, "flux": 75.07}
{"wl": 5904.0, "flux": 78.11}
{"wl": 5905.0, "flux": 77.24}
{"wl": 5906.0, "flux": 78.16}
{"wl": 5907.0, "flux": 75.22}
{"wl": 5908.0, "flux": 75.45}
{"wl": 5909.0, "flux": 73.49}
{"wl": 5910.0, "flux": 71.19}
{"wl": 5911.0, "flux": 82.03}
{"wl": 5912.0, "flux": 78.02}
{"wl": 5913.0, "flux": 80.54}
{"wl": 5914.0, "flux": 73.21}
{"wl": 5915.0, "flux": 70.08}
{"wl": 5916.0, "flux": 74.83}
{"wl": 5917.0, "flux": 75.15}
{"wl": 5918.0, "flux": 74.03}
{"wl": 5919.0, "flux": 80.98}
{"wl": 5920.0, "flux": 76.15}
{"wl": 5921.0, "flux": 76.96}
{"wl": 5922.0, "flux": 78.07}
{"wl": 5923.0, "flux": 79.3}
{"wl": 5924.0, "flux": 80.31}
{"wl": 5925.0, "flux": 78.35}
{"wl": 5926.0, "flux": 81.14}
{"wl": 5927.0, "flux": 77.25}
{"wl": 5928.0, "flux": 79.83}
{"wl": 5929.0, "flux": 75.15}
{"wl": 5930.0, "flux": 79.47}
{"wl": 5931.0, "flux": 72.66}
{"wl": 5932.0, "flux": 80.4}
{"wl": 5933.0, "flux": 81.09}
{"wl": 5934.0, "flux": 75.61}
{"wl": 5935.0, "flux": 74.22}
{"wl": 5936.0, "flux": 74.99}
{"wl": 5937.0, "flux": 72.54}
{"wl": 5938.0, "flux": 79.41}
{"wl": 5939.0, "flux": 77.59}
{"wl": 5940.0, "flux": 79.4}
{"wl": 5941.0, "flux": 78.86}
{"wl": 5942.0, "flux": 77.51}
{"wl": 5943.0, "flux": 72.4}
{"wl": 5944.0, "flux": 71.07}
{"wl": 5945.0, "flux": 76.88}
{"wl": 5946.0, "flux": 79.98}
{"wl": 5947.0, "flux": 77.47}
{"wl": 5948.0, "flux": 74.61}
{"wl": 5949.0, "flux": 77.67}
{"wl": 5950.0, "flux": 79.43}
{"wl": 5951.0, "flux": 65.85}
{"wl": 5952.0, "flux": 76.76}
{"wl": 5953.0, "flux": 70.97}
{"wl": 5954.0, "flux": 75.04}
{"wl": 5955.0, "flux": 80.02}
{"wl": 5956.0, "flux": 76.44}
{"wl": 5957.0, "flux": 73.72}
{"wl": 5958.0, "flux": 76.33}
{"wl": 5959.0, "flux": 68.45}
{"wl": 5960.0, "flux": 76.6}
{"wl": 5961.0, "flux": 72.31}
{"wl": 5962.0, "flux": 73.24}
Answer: 2.3 Angstrom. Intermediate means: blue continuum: 77.5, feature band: 72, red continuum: 77.3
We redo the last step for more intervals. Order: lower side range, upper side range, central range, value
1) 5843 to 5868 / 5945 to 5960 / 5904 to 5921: 0.1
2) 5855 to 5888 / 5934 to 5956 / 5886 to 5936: 1.3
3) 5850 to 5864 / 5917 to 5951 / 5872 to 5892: 1.1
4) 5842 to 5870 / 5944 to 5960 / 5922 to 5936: -0.4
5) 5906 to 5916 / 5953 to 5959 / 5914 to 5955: -0.6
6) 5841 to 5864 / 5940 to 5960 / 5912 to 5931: -0.2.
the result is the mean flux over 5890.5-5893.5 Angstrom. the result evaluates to 70.2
